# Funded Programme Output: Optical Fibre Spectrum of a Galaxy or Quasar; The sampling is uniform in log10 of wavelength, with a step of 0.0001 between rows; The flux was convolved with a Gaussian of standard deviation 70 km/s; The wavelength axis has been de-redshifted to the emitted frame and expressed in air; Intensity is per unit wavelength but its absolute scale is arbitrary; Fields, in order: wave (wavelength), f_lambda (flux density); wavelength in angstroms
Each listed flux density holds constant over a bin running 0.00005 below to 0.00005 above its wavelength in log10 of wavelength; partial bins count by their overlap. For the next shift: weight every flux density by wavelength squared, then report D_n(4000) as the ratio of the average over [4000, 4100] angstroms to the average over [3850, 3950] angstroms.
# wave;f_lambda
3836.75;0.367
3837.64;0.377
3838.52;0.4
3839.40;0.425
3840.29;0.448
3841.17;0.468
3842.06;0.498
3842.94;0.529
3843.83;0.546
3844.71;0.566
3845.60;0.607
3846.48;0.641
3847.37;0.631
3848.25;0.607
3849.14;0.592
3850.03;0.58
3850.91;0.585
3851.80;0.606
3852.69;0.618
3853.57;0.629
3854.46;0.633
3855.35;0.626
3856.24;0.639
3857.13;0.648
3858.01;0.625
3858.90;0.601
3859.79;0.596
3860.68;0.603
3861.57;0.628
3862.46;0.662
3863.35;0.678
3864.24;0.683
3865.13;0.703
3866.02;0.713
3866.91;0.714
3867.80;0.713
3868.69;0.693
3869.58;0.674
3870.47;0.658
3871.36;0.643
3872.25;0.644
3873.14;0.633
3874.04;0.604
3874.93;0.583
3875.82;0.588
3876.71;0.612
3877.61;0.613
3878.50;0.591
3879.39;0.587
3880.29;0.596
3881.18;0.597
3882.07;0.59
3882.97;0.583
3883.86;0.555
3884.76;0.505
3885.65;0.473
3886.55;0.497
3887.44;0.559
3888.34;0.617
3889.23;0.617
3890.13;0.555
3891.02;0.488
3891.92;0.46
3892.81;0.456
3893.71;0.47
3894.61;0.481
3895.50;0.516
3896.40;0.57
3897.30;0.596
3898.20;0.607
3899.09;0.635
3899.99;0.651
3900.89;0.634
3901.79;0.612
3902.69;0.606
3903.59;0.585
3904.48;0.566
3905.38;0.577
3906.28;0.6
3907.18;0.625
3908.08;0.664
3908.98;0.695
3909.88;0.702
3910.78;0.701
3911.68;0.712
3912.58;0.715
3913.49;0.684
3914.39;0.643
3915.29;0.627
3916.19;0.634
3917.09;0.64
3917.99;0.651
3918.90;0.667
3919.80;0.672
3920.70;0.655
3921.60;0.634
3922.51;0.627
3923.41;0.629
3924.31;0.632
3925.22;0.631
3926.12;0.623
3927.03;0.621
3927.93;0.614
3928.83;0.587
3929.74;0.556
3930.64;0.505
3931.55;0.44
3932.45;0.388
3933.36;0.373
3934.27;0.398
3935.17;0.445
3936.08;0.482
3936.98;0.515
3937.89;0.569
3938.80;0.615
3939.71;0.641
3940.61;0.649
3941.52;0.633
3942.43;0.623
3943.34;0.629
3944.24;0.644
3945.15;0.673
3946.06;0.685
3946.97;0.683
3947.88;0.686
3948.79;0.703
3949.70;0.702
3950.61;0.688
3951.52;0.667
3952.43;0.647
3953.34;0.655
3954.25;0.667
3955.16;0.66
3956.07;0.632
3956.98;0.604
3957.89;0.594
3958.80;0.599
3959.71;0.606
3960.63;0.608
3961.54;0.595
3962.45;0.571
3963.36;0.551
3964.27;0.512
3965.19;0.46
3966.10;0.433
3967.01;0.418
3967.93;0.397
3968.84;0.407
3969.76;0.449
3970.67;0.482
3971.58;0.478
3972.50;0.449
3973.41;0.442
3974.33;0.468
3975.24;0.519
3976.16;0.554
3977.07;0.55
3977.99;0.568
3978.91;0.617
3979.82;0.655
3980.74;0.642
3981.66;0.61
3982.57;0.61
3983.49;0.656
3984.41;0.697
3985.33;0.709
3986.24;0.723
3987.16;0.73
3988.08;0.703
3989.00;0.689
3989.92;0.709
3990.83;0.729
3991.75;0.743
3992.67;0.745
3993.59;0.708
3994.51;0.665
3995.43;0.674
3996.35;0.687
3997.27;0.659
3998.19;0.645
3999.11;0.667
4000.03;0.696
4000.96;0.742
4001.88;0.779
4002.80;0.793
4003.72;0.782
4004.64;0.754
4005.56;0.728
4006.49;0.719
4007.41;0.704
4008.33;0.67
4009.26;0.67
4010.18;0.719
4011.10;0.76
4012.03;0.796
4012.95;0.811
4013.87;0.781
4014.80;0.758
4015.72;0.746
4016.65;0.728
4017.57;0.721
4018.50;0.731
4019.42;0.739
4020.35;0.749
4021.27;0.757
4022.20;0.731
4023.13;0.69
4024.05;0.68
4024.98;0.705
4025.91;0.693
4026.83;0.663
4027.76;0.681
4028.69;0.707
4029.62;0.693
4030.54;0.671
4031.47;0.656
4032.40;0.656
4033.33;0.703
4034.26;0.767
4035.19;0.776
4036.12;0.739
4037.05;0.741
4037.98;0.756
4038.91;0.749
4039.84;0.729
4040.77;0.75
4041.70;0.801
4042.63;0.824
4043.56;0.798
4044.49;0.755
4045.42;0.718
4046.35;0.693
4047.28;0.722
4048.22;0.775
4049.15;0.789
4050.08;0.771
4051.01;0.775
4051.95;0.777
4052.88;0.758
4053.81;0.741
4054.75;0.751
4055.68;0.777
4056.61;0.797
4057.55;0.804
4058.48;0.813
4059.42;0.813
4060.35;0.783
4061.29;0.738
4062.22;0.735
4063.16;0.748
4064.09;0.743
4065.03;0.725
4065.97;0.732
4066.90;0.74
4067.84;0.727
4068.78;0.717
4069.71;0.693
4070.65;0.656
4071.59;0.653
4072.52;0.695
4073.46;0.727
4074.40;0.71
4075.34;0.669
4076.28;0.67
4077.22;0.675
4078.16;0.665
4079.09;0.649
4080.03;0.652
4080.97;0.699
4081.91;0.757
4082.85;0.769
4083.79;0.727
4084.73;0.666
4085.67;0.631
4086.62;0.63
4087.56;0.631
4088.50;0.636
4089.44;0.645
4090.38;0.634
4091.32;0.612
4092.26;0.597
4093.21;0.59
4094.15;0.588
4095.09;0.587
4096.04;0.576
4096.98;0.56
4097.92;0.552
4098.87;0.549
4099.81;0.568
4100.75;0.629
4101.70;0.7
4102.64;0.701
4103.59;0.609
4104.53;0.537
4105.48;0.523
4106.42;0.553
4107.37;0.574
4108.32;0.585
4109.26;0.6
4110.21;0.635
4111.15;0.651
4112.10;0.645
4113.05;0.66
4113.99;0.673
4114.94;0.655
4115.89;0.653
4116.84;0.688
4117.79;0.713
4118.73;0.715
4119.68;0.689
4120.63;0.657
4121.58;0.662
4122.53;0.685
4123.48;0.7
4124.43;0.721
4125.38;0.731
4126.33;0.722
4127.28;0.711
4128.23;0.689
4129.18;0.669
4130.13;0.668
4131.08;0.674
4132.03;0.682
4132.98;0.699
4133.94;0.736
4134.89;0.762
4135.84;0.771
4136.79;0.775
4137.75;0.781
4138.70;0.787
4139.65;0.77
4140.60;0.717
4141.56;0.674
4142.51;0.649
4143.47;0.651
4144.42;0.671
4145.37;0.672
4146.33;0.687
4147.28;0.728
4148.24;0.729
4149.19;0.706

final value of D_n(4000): 1.27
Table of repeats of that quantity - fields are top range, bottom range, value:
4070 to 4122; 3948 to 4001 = 1.12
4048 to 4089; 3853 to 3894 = 1.32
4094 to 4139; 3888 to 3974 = 1.24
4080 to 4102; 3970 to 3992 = 1.09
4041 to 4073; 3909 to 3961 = 1.29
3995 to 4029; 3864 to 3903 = 1.30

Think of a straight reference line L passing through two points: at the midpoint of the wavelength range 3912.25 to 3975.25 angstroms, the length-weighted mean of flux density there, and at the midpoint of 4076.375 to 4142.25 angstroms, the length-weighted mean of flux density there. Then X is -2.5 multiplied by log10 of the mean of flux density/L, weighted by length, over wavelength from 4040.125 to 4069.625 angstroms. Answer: -0.19 mag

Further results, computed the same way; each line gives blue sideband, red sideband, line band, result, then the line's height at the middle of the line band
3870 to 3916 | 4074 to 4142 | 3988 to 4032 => -0.137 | 0.632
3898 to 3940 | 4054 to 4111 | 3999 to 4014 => -0.163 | 0.637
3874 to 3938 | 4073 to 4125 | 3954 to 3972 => 0.126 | 0.601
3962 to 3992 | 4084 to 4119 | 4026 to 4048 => -0.218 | 0.596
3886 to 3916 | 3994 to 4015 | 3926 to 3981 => 0.169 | 0.662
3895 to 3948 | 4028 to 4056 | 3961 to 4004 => 0.112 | 0.676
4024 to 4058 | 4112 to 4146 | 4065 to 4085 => 0.039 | 0.724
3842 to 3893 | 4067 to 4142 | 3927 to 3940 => 0.212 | 0.622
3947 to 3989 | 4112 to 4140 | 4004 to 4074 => -0.152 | 0.641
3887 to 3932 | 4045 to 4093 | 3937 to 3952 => -0.038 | 0.629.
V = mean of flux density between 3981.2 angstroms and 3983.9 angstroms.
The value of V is 0.625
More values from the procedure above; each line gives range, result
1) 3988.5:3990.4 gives 0.702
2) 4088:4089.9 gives 0.641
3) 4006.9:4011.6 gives 0.705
